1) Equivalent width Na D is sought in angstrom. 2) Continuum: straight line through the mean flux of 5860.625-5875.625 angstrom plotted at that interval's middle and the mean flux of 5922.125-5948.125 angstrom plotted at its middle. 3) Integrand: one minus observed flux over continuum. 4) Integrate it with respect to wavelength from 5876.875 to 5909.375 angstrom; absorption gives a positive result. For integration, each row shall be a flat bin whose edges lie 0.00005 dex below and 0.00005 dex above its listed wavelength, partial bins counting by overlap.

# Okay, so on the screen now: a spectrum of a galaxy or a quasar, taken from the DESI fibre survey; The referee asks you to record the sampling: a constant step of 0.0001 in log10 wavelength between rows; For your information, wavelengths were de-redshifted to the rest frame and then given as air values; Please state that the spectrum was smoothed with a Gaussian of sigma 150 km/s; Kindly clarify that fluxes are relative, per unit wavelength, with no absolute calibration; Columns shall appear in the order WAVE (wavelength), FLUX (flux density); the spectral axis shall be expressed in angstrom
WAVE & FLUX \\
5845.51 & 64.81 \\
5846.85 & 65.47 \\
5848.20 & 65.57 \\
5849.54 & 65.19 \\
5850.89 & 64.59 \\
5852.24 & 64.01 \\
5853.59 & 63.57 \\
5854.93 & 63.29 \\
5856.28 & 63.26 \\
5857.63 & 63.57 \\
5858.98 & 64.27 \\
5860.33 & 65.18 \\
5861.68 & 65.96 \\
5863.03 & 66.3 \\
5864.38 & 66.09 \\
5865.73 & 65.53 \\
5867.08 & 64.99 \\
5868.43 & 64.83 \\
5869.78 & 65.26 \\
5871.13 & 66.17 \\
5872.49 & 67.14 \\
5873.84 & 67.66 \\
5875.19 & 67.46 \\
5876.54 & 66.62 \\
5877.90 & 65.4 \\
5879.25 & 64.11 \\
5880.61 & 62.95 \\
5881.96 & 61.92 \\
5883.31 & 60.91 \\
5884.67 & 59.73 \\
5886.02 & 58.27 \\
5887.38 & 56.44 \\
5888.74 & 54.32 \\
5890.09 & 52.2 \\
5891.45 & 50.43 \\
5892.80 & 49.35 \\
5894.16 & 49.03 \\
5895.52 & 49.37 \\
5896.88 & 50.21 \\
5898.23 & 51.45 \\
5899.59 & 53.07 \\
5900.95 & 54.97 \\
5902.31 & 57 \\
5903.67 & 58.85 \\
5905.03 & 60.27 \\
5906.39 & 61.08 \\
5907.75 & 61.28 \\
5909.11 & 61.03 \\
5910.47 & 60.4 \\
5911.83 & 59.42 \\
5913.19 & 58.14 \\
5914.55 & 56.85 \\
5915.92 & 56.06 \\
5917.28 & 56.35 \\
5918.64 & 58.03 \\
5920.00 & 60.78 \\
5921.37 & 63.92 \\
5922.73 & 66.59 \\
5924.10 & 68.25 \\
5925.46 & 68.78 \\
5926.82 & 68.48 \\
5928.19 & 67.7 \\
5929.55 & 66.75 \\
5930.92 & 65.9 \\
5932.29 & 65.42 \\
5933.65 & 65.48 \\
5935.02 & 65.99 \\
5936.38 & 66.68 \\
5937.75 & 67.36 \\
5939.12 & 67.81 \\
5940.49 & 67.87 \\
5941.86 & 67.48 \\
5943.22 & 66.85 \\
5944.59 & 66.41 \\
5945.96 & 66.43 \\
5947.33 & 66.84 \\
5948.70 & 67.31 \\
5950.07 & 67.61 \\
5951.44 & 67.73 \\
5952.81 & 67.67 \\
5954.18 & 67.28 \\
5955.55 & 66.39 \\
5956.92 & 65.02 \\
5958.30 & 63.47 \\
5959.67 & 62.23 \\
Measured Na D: 4.7 angstrom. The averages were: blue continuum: 66.1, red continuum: 67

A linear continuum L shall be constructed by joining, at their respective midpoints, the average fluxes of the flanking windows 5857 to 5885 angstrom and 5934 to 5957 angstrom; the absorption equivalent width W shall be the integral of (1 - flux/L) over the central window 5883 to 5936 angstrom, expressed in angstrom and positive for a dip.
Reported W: 5.5 angstrom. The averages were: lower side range 64.9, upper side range 67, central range 59.2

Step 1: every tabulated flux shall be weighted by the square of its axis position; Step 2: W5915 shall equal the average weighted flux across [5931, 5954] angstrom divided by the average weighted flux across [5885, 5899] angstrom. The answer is 1.3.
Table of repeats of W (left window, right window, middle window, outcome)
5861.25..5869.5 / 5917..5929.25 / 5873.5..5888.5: 0.66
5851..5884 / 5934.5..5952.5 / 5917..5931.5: 0.36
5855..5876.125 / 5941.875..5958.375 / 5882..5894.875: 2.15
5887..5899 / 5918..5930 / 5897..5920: 0.26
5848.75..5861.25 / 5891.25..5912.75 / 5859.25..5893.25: -1.09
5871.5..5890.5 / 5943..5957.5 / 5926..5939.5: -0.23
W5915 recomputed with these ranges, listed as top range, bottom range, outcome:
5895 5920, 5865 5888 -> 0.90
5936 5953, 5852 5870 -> 1.07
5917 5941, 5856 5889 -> 1.05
